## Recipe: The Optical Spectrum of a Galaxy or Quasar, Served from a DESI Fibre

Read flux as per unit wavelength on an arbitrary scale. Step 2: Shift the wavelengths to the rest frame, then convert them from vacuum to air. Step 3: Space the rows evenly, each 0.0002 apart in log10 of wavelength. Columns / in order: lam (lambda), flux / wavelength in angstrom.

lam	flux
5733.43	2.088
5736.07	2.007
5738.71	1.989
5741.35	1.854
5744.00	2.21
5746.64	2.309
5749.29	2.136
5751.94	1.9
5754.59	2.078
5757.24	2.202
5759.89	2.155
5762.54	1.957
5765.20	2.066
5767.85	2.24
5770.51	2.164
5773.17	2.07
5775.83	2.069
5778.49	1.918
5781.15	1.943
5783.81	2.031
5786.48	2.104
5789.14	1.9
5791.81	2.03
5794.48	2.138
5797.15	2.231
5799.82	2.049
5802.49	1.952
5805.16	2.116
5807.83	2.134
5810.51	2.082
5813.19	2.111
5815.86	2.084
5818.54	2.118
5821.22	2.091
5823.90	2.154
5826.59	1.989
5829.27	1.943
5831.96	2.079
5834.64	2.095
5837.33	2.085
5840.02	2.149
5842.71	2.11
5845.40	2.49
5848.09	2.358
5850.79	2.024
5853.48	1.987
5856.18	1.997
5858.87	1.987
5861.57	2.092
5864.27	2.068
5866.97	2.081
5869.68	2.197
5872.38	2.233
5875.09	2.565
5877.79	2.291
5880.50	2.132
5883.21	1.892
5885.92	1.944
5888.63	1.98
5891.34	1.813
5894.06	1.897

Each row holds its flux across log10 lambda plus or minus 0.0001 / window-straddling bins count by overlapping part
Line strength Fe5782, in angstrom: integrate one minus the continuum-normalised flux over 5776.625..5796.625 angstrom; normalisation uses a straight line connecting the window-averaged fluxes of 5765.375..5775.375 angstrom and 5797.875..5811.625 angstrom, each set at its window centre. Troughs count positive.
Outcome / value 0.8 angstrom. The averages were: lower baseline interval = 2.14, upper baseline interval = 2.07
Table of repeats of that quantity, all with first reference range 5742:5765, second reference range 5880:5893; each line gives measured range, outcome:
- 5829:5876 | -3.8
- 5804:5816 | -0.4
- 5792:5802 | -0.3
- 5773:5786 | 0.4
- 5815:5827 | -0.4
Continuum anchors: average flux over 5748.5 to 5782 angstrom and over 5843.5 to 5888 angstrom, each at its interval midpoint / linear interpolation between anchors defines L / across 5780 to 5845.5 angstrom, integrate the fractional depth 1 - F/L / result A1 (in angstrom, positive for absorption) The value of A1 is 0.72 angstrom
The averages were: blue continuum 2.07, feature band 2.08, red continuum 2.14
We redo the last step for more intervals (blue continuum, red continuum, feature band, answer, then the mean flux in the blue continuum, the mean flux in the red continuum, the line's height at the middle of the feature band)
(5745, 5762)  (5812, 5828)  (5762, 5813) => 1.01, 2.12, 2.09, 2.11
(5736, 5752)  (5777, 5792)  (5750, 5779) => -0.73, 2.07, 1.99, 2.03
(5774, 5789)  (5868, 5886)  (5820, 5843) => 0.31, 2.01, 2.19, 2.1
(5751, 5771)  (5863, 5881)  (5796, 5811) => 0.38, 2.1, 2.23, 2.15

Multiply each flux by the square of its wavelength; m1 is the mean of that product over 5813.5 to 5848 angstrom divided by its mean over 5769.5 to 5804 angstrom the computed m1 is 1.05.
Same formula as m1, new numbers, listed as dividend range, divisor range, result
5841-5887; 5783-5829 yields 1.05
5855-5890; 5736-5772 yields 1.05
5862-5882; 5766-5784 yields 1.11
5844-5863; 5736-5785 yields 1.06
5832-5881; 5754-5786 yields 1.07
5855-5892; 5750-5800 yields 1.05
